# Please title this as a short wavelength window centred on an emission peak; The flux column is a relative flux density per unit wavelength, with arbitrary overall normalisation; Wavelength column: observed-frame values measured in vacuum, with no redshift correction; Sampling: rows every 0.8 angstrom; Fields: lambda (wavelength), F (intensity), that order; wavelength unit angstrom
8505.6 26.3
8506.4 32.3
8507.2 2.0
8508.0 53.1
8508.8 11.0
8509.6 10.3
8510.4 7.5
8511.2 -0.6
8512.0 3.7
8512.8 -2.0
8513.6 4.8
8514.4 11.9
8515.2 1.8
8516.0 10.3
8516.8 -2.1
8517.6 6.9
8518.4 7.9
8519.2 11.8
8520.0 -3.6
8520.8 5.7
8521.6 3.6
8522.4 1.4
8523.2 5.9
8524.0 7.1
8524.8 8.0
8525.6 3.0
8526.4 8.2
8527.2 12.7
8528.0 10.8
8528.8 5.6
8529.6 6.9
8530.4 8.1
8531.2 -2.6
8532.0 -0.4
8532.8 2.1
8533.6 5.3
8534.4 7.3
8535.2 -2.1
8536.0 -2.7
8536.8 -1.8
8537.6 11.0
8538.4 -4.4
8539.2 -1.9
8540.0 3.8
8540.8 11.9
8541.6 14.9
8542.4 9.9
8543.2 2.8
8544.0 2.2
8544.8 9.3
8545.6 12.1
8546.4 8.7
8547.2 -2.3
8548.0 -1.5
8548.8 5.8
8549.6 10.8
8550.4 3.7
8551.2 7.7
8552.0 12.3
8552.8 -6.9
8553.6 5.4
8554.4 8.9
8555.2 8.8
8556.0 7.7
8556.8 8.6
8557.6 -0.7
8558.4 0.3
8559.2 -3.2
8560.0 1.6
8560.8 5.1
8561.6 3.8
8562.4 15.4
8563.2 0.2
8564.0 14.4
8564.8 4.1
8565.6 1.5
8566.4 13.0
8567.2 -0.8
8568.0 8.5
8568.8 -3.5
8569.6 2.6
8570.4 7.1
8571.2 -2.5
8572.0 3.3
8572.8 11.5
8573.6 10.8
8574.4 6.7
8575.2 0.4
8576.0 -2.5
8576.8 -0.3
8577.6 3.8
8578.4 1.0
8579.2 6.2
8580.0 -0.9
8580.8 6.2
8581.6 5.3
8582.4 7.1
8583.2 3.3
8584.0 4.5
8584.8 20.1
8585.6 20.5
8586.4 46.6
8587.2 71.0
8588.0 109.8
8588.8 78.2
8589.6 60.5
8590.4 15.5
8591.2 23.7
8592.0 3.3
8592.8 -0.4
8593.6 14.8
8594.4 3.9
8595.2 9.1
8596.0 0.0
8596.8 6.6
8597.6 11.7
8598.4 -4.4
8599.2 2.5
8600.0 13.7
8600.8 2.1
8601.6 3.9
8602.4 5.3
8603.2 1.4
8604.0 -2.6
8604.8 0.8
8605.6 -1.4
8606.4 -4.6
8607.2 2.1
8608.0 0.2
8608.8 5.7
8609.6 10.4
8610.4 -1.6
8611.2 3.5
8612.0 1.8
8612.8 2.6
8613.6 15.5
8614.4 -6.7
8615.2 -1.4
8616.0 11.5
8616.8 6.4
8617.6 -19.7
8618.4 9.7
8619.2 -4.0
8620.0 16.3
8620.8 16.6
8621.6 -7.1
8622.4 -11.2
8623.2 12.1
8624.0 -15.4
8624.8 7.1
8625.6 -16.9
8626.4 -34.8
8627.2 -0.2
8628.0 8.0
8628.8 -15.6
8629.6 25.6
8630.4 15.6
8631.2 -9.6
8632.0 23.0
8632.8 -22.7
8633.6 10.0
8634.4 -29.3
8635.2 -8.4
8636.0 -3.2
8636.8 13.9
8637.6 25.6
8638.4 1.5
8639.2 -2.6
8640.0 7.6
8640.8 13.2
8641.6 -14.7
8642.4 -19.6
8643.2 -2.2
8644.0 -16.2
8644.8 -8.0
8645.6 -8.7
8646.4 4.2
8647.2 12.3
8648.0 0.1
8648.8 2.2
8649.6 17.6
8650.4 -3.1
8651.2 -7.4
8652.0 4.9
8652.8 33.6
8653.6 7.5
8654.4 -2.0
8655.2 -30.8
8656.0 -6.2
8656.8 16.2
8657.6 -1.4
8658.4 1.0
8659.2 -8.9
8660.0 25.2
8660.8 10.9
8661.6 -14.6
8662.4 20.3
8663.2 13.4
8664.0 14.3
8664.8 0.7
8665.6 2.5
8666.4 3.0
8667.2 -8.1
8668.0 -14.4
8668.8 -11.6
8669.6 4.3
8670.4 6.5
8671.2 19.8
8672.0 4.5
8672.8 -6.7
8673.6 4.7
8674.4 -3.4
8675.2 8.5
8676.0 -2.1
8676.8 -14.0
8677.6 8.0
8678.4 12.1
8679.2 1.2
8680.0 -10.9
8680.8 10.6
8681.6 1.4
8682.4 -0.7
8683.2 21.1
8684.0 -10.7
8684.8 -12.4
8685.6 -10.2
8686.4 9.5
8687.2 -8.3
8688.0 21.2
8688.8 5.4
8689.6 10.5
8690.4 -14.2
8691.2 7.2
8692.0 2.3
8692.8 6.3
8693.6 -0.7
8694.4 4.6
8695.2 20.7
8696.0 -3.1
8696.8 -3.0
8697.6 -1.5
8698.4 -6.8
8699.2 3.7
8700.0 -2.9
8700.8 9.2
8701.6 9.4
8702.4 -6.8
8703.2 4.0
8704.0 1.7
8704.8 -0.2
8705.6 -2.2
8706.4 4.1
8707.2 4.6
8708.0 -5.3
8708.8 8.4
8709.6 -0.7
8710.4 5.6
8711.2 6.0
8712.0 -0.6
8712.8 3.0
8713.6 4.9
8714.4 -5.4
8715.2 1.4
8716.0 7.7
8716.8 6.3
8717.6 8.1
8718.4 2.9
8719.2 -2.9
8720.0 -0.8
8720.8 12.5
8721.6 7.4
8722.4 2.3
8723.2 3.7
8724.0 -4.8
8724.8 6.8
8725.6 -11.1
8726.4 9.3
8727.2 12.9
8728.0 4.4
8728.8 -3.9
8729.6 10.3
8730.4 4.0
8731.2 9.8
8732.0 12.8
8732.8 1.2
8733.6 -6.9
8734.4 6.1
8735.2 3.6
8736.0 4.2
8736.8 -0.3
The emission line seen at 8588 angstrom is [O III] 5007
